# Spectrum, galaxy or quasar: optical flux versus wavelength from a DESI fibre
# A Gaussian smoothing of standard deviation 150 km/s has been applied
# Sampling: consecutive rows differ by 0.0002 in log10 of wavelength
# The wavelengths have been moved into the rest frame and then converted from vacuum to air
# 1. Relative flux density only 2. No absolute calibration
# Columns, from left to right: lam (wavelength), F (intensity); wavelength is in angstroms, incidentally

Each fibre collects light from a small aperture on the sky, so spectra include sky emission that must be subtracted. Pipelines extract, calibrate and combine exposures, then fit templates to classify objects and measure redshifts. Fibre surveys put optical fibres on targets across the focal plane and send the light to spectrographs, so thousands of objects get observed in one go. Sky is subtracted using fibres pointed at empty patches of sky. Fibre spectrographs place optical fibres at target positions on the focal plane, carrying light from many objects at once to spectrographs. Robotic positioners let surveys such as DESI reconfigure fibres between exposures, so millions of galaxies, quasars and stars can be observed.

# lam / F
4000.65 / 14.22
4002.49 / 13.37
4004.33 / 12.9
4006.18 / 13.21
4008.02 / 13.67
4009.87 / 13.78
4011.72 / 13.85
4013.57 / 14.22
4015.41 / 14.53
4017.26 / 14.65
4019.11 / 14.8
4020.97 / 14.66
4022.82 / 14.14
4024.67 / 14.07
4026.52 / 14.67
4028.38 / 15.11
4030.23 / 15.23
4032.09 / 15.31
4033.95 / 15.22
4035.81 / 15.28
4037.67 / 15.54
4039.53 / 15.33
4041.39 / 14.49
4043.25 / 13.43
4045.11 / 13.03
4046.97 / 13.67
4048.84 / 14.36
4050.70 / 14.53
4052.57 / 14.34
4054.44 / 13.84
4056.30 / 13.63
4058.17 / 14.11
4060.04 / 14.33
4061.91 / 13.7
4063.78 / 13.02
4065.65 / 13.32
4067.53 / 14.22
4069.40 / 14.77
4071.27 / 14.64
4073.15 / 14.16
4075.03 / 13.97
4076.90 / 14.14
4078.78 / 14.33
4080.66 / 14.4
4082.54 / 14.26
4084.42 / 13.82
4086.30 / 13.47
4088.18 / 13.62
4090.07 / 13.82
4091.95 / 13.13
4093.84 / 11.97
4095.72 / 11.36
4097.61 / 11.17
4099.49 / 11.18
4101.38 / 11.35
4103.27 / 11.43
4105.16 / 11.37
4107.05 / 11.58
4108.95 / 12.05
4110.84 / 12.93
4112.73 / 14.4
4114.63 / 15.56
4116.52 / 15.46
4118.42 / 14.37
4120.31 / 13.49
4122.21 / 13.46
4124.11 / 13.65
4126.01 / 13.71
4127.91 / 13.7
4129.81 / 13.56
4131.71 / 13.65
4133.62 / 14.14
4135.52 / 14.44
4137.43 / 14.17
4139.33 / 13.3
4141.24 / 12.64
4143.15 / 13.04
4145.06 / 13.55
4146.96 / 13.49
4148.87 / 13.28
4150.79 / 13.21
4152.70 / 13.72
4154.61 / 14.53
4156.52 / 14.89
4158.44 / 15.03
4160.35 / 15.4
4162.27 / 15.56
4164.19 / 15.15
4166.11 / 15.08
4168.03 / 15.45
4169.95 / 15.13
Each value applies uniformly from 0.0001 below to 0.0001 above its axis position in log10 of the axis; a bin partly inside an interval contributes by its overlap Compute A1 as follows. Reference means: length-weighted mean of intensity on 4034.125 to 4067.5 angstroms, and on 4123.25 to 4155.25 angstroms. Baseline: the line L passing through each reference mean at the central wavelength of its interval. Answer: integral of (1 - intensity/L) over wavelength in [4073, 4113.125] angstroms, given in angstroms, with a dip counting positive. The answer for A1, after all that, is 3.0 angstroms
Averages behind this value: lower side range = 14.1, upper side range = 13.6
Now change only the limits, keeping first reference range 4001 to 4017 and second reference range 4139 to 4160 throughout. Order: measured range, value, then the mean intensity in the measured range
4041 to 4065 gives -0.2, 13.9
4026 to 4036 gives -1.0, 15.1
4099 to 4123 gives 1.3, 13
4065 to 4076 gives -0.4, 14.2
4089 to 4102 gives 1.6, 12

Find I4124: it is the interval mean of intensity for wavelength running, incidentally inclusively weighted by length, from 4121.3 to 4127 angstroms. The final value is 13.6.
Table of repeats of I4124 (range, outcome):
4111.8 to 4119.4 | 14.9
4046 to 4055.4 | 14.1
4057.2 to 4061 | 14.2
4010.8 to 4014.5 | 14.1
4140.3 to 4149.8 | 13.2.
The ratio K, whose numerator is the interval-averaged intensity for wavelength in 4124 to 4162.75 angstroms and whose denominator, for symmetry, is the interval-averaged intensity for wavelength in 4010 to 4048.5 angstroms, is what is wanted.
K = 1.0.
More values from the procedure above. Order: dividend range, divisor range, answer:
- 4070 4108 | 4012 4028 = 0.90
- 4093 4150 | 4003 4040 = 0.91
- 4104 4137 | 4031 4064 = 0.95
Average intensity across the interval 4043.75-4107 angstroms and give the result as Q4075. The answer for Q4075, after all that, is 13.4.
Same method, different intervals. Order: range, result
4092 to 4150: 13.1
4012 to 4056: 14.5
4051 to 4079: 14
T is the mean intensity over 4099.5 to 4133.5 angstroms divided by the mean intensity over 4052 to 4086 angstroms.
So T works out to 0.9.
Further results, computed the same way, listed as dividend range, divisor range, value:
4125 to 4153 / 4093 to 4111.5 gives 1.17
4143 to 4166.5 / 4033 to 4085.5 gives 1.01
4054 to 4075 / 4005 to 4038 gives 0.96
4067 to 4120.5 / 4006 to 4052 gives 0.92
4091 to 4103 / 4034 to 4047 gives 0.81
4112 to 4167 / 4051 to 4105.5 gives 1.06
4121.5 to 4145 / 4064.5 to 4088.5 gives 0.97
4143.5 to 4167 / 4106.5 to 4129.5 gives 1.05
